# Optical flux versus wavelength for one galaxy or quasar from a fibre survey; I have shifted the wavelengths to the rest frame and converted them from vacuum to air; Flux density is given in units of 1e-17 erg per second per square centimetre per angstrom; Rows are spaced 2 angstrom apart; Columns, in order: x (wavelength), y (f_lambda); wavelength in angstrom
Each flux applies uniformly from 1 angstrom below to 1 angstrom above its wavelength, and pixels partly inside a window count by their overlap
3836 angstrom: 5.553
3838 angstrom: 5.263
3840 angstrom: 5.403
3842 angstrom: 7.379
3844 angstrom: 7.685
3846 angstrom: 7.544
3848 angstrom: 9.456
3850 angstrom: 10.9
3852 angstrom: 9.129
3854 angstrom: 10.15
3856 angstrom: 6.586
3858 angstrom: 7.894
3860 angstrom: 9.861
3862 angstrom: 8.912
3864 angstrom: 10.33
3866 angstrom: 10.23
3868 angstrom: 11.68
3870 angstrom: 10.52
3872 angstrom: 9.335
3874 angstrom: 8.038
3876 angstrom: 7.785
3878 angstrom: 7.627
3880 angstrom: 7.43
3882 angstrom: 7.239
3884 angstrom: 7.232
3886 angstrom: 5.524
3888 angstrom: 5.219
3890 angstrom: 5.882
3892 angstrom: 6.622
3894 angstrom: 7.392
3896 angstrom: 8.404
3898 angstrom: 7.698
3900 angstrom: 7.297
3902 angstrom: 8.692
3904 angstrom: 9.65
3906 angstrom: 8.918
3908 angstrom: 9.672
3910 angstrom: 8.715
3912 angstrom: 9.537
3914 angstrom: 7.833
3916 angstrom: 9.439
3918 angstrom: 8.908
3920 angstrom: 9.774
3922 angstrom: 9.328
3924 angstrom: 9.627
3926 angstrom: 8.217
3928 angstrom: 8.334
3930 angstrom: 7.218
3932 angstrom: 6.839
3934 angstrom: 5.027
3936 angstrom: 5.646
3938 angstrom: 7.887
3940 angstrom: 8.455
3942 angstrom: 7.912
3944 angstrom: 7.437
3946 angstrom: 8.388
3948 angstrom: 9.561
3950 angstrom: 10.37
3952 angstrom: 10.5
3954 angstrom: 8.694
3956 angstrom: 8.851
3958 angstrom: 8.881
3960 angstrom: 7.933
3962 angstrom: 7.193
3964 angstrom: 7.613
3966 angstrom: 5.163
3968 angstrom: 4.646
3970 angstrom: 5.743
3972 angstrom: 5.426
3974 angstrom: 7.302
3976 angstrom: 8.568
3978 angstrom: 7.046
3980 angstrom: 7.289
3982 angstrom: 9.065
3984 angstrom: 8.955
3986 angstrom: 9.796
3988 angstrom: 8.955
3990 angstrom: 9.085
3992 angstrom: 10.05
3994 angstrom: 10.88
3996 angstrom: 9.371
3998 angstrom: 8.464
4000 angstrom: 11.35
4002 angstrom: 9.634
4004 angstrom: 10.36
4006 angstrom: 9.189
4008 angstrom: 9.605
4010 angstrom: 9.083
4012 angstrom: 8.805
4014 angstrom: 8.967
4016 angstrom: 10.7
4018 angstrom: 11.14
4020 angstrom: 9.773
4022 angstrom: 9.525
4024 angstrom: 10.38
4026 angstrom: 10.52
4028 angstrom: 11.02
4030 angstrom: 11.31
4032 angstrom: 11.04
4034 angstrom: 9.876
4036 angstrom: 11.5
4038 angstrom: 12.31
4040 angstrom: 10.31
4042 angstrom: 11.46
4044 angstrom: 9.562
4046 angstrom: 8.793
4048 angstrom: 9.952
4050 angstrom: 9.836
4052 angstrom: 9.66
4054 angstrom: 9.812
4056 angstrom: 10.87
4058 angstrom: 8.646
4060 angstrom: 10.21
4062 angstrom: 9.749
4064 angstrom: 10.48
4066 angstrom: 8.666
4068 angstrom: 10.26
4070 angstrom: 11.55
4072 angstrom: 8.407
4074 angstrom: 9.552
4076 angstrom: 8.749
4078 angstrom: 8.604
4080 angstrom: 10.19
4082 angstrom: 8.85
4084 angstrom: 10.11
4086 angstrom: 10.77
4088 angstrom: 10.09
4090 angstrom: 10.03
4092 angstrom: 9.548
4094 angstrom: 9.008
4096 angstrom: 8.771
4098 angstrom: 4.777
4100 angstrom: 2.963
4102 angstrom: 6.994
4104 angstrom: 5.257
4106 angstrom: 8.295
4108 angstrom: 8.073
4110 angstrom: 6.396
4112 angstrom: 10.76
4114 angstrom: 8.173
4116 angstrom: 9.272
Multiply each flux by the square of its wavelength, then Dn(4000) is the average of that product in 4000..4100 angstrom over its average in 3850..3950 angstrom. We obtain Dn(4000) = 1.27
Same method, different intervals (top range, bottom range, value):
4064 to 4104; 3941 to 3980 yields 1.21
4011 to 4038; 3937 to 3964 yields 1.26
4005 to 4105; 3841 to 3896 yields 1.27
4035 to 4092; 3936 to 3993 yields 1.30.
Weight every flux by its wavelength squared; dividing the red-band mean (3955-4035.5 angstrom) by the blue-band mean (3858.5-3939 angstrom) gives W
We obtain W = 1.1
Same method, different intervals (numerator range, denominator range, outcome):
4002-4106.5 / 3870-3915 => 1.31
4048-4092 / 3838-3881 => 1.25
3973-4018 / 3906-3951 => 1.14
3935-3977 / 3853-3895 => 0.99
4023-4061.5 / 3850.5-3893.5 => 1.37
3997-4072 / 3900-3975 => 1.31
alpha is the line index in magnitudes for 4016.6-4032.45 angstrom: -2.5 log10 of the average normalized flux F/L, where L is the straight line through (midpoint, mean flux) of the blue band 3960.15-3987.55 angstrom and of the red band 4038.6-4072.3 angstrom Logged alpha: -0.18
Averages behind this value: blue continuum 7.27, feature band 10.6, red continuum 9.96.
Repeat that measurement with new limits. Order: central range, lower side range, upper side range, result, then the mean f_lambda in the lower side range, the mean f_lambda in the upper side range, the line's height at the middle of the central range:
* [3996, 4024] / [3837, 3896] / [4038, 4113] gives -0.11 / 8.08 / 9.12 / 8.8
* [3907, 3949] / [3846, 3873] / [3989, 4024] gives 0.17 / 9.54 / 9.78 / 9.65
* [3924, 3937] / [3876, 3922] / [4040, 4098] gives 0.17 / 7.97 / 9.65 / 8.28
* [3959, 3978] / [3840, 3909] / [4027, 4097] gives 0.35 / 8.31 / 9.99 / 9.15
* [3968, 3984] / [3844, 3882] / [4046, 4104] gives 0.26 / 8.99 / 9.11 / 9.05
